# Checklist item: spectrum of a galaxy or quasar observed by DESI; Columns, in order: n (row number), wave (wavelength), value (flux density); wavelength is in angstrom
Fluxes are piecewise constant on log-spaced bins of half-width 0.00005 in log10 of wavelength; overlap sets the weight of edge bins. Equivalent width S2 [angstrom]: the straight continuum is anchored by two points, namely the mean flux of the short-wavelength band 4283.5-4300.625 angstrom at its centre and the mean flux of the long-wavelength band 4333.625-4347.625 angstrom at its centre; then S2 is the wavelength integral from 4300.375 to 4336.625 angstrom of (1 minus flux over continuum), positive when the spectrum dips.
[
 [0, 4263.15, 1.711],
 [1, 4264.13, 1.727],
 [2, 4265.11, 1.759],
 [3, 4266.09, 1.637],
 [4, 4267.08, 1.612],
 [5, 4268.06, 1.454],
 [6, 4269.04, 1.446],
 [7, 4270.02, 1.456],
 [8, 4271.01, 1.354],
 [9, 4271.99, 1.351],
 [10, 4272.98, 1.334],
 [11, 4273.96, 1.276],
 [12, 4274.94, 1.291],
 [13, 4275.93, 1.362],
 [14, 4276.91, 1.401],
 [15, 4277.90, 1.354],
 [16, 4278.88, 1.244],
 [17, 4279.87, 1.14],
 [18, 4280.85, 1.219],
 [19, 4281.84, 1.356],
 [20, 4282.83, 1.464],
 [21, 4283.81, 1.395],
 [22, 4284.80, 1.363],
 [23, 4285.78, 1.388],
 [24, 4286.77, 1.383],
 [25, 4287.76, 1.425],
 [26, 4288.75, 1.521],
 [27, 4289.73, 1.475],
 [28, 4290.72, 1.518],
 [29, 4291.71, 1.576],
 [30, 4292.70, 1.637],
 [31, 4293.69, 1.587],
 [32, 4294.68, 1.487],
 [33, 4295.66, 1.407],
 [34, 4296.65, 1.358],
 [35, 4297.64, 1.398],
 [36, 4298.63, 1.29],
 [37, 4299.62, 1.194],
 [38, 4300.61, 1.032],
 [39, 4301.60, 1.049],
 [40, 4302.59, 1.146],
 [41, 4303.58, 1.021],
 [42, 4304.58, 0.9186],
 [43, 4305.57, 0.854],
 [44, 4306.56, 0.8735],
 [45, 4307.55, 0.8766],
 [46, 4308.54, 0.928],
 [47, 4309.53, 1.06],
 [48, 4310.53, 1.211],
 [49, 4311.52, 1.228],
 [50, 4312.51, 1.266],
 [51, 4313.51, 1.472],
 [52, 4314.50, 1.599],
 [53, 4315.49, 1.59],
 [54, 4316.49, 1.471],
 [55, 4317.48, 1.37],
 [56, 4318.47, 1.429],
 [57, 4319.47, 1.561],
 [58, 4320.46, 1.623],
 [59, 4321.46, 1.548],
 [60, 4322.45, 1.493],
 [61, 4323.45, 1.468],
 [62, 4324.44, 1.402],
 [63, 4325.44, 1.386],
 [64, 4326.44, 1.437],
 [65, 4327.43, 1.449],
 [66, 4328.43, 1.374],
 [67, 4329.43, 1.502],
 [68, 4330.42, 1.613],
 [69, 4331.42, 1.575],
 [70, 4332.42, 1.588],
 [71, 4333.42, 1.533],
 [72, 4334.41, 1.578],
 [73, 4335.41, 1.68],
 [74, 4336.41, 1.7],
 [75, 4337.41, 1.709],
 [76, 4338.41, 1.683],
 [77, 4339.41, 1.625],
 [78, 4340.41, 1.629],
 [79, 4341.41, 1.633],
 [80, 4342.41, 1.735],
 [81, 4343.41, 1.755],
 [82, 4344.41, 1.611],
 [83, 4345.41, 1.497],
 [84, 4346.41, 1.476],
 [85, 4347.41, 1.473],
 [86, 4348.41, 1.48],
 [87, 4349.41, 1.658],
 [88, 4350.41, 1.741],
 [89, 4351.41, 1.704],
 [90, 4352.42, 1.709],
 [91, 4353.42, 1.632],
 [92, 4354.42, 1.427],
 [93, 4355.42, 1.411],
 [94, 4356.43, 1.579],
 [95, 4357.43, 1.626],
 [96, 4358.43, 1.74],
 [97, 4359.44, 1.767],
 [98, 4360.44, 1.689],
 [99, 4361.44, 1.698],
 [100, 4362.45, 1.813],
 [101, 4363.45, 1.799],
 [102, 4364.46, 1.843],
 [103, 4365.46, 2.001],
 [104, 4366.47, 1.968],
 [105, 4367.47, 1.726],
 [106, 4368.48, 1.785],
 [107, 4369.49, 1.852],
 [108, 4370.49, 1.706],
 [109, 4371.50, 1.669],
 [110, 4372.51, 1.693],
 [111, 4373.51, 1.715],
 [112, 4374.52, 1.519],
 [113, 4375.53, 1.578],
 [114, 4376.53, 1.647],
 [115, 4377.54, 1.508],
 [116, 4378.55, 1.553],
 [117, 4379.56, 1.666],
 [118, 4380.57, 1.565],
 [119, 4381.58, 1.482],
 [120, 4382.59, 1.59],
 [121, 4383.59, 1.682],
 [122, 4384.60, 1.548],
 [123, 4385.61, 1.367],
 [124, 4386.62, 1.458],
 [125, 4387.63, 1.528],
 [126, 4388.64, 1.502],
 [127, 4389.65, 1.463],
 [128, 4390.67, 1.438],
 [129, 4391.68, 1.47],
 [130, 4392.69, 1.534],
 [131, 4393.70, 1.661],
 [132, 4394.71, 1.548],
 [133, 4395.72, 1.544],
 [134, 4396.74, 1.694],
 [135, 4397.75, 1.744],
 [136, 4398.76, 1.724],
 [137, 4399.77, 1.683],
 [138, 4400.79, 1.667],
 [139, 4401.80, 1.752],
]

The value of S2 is 4.52 angstrom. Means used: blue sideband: 1.42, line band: 1.35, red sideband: 1.63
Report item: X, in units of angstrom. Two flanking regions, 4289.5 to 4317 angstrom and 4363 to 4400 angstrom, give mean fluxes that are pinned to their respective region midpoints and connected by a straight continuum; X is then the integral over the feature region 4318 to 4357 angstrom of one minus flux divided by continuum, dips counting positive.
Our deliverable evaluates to -3.85 angstrom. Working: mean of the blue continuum 1.27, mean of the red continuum 1.63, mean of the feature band 1.57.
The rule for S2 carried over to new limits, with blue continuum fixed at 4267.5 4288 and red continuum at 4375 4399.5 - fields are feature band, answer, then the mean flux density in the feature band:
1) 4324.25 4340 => -1.0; 1.55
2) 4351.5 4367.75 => -2.2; 1.71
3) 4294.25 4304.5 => 1.3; 1.22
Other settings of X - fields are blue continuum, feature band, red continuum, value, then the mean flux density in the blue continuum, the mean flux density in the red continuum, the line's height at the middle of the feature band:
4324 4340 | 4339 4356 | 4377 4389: -0.6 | 1.55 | 1.54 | 1.55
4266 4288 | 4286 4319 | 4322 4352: 3.7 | 1.37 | 1.57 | 1.46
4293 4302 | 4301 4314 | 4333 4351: 3.0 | 1.32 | 1.62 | 1.39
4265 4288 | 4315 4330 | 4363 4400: 0.2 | 1.39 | 1.63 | 1.5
